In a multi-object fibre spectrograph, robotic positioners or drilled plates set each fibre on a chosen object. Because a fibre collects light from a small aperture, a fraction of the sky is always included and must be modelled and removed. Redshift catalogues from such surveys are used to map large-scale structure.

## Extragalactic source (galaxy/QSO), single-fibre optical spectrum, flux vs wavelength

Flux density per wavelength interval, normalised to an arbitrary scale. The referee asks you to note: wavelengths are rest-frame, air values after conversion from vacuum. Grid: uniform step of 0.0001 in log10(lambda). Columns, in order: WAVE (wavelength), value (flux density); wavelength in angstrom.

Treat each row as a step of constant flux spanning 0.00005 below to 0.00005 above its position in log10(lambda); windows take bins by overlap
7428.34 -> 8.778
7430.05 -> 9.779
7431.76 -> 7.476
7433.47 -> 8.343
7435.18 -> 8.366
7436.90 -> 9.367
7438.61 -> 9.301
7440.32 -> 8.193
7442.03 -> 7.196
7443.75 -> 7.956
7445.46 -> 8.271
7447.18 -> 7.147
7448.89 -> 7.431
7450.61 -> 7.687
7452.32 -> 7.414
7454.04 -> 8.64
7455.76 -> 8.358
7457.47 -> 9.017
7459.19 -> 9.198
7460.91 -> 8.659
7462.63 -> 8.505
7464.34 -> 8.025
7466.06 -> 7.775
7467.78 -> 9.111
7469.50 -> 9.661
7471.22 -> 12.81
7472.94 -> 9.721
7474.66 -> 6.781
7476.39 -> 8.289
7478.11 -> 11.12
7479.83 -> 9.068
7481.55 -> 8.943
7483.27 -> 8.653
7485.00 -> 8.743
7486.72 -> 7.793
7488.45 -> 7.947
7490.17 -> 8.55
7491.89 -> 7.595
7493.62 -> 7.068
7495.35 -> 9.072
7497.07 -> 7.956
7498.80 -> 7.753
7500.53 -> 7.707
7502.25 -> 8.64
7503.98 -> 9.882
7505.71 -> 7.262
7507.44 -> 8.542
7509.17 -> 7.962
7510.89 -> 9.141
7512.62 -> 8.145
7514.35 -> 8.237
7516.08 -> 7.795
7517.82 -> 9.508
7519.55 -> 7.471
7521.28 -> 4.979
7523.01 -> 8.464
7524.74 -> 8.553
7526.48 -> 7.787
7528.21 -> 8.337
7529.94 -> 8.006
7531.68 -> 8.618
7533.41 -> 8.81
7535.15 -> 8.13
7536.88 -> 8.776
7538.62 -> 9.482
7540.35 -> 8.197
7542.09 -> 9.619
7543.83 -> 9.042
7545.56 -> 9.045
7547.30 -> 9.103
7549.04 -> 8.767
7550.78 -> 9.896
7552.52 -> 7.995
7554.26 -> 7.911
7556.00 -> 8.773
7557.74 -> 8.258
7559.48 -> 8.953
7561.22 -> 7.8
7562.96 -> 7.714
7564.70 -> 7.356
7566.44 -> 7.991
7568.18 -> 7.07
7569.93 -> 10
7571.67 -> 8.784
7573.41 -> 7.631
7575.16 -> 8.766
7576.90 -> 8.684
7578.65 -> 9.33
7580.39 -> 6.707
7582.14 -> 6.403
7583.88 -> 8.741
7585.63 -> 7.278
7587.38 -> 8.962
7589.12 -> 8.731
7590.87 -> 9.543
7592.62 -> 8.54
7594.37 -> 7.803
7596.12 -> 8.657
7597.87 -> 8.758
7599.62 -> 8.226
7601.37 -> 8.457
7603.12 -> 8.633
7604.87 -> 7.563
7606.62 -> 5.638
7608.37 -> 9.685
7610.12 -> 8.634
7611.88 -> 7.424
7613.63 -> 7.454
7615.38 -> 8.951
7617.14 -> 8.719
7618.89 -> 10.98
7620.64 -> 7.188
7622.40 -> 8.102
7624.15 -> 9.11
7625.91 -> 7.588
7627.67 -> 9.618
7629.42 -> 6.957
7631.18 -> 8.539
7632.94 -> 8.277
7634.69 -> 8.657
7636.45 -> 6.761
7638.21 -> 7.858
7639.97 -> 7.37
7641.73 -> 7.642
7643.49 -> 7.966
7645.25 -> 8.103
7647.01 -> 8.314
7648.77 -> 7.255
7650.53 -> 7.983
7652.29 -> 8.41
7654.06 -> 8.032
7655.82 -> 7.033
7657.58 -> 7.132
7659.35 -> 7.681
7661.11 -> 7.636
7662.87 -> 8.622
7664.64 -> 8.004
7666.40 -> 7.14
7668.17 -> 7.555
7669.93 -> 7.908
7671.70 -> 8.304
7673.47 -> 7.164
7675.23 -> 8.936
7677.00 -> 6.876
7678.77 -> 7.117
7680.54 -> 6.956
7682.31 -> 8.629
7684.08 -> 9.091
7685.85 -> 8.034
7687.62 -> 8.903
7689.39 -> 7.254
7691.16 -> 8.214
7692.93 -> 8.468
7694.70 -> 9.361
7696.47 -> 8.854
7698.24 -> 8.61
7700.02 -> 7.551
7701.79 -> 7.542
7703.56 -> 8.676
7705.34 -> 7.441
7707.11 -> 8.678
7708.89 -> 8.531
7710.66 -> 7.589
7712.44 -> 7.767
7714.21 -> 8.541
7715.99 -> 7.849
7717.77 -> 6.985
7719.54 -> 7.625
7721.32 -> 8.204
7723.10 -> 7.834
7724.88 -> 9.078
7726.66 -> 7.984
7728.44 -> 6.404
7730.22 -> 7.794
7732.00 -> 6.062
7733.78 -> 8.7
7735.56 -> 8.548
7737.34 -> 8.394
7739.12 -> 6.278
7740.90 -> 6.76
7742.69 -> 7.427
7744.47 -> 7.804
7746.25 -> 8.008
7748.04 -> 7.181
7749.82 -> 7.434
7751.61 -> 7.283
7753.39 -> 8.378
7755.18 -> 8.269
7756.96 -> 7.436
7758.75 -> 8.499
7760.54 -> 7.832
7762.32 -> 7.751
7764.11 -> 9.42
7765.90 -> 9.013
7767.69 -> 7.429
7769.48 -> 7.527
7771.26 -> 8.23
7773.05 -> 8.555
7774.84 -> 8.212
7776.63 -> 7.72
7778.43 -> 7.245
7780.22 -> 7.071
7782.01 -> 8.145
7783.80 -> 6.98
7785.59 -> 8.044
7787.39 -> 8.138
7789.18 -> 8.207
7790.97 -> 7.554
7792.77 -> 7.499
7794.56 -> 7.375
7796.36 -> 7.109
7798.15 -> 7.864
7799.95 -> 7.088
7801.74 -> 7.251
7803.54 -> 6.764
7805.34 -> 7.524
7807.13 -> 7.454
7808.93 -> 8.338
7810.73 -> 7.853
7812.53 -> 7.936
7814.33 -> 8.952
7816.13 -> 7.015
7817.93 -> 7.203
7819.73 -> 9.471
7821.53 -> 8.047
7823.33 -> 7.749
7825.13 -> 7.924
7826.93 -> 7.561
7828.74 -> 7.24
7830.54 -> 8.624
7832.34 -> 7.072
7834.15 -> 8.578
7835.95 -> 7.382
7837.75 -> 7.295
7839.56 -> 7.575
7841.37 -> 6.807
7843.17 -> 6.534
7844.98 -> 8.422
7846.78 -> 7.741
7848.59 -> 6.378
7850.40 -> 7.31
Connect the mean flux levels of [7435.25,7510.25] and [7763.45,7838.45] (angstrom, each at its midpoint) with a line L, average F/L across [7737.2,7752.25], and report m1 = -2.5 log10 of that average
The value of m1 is 0.08 mag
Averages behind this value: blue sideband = 8.48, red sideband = 7.8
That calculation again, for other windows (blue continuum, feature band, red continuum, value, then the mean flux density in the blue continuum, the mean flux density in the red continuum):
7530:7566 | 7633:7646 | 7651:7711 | 0.05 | 8.59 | 8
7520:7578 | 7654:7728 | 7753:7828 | 0.01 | 8.4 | 7.84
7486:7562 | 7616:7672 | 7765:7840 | 0.01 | 8.35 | 7.76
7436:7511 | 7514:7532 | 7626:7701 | 0.05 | 8.49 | 7.97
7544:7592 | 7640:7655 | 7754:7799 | 0.04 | 8.39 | 7.89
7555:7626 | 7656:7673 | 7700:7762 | 0.04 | 8.29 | 7.79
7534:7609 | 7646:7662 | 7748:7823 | 0.06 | 8.4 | 7.82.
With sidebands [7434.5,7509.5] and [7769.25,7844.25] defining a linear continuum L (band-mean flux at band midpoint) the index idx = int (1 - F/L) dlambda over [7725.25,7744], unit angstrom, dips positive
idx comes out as 0.9 angstrom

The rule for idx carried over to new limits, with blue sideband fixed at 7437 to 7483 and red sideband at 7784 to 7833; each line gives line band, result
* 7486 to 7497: 0.7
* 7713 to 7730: 0.3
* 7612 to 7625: -0.5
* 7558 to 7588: 0.8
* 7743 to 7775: -0.6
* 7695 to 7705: -0.3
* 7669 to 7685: 0.4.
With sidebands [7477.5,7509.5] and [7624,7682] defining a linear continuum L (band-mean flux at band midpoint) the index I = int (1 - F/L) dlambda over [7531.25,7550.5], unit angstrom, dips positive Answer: -1.56 angstrom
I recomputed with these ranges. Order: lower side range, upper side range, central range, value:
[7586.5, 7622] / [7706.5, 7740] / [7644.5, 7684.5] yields 1.6 angstrom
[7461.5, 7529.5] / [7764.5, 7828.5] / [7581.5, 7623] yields -0.5 angstrom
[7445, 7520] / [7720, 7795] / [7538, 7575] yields -1.1 angstrom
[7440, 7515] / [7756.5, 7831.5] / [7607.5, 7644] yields -0.5 angstrom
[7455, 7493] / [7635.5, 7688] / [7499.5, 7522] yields 1.3 angstrom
